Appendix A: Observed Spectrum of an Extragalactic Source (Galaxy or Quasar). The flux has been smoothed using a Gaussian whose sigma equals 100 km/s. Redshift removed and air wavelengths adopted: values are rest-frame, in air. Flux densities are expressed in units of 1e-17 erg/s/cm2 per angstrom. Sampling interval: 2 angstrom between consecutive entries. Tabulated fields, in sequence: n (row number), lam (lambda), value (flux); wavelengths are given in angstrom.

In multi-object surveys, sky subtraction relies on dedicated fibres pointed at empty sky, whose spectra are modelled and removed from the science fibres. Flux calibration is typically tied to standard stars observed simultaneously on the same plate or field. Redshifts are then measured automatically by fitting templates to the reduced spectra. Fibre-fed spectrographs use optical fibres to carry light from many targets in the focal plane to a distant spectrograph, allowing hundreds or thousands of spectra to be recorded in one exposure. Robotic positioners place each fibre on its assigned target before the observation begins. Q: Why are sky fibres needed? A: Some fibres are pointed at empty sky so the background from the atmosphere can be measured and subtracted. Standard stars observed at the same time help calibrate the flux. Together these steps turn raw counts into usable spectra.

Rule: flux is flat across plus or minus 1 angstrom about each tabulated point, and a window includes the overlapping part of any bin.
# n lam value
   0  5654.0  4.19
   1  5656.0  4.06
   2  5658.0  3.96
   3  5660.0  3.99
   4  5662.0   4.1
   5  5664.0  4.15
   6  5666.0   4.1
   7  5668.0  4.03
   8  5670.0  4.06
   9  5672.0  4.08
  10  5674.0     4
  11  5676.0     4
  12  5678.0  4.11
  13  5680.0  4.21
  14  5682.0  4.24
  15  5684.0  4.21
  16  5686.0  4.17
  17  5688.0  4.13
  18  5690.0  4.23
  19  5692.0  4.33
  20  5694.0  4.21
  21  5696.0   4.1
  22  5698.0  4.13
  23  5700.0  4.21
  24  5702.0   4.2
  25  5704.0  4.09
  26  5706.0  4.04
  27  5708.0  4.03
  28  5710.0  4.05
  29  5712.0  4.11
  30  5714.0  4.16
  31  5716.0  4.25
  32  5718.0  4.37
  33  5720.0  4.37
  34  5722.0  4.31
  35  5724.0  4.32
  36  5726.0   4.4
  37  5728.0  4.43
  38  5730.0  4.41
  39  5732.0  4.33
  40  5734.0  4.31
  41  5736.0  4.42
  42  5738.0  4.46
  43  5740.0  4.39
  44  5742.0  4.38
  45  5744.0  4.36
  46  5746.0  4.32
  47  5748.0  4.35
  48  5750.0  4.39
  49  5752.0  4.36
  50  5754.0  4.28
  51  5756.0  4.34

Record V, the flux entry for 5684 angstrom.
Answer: 4.21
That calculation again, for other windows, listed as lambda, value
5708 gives 4.03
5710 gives 4.05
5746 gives 4.32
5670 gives 4.06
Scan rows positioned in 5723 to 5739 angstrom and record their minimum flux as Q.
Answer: 4.31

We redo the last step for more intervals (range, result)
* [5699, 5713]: 4.03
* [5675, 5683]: 4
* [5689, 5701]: 4.1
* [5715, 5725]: 4.25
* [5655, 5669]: 3.96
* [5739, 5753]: 4.32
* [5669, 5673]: 4.06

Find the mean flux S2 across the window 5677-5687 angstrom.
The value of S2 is 4.19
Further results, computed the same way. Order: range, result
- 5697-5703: 4.18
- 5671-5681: 4.08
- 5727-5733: 4.39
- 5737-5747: 4.38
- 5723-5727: 4.36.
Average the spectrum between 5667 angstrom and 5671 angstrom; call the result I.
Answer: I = 4.04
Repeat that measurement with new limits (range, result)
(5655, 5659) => 4.01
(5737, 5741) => 4.42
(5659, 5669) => 4.07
